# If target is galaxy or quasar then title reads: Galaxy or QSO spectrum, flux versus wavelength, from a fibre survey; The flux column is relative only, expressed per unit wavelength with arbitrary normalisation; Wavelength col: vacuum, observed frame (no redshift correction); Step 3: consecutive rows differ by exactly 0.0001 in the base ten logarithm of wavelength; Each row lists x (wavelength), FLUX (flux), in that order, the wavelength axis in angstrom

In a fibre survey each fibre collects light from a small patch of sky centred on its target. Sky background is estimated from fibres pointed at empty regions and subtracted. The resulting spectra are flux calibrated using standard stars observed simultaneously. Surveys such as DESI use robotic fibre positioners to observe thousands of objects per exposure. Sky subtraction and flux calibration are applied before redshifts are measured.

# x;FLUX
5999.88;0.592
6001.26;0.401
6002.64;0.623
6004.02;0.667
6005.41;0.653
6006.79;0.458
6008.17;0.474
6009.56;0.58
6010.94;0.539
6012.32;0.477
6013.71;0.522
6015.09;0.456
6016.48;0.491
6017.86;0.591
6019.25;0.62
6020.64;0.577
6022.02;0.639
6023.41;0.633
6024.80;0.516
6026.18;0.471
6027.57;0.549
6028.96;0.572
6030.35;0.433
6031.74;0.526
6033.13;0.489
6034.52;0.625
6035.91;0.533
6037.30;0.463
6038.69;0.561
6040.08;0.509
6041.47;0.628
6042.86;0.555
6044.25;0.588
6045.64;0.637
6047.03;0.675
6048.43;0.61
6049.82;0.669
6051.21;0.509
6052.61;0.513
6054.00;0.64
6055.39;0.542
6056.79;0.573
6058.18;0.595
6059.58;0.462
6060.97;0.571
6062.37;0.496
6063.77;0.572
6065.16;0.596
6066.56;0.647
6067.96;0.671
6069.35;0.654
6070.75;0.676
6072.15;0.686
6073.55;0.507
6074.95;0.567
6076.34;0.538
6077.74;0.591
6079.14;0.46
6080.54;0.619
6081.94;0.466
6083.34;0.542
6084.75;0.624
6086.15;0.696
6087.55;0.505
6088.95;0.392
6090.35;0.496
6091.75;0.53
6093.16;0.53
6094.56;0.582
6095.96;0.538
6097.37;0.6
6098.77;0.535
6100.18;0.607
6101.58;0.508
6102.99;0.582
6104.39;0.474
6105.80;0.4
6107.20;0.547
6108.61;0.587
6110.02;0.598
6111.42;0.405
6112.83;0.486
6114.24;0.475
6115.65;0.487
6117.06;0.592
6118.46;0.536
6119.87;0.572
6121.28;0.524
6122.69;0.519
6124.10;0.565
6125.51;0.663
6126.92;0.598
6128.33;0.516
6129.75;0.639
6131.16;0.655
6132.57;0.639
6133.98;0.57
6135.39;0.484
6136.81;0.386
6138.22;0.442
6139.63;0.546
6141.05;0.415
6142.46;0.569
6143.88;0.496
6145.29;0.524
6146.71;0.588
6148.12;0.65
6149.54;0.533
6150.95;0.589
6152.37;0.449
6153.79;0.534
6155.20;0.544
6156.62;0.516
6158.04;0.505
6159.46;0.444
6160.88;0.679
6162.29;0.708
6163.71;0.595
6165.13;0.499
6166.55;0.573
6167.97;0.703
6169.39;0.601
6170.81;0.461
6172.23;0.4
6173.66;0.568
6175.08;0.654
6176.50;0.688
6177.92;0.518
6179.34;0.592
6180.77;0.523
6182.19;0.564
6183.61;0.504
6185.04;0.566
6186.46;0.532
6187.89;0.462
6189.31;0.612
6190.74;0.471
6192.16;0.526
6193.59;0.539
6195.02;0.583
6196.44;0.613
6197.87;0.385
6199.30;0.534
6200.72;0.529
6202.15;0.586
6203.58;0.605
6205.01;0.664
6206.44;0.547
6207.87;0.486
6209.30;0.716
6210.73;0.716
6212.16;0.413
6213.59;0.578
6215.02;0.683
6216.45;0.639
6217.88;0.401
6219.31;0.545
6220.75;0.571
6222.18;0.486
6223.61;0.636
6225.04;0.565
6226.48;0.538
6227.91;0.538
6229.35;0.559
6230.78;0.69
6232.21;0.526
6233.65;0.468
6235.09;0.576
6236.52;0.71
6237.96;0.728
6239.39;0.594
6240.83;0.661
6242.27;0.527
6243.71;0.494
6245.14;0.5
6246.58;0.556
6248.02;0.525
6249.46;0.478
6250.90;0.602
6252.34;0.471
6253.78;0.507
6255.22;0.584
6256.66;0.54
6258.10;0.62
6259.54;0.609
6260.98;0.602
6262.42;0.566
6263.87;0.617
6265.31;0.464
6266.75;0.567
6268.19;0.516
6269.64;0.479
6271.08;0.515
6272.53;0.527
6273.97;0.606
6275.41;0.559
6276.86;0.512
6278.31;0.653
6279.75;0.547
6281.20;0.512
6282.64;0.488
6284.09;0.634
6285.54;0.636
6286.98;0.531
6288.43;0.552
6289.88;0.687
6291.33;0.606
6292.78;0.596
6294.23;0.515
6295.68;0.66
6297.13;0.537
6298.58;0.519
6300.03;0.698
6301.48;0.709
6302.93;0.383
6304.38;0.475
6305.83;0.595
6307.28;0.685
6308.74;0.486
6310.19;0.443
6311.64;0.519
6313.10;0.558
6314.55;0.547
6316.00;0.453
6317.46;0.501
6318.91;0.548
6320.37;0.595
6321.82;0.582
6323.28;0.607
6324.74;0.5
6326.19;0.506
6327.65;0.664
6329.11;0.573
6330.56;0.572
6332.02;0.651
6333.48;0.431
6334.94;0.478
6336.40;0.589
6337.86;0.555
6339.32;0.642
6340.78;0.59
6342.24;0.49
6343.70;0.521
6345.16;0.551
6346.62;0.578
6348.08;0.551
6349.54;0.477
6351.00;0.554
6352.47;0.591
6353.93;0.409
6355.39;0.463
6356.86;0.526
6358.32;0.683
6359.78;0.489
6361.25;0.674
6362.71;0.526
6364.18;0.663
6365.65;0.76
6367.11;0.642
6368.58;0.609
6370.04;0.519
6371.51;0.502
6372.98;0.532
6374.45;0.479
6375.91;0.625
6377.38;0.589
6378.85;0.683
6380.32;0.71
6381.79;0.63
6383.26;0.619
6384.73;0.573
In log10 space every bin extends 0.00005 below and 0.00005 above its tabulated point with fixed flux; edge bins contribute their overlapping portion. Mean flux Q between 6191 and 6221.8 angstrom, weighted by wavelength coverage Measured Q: 0.562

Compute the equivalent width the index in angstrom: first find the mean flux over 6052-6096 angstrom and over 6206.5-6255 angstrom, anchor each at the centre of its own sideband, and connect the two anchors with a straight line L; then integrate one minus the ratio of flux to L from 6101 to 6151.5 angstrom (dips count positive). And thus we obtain 2.50 angstrom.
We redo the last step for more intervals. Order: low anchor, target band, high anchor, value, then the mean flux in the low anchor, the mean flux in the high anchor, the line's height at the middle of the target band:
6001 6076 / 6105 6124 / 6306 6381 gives 1.54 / 0.566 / 0.562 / 0.565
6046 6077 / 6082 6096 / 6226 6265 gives 1.12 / 0.59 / 0.569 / 0.587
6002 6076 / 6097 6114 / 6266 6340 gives 1.23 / 0.568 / 0.559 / 0.565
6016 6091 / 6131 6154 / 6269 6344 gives 1.34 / 0.566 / 0.558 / 0.564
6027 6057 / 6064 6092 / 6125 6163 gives -0.74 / 0.563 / 0.551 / 0.559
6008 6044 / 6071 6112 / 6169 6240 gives 0.42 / 0.541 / 0.564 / 0.549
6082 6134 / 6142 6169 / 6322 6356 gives -0.79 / 0.548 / 0.546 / 0.547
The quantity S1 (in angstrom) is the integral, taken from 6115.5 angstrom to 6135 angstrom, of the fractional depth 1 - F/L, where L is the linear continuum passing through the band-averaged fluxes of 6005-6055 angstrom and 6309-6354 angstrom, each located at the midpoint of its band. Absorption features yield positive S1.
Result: -0.9 angstrom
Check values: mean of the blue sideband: 0.555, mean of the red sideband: 0.544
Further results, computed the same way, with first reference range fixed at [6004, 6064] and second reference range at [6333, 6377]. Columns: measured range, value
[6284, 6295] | -0.7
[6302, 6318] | 1.2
